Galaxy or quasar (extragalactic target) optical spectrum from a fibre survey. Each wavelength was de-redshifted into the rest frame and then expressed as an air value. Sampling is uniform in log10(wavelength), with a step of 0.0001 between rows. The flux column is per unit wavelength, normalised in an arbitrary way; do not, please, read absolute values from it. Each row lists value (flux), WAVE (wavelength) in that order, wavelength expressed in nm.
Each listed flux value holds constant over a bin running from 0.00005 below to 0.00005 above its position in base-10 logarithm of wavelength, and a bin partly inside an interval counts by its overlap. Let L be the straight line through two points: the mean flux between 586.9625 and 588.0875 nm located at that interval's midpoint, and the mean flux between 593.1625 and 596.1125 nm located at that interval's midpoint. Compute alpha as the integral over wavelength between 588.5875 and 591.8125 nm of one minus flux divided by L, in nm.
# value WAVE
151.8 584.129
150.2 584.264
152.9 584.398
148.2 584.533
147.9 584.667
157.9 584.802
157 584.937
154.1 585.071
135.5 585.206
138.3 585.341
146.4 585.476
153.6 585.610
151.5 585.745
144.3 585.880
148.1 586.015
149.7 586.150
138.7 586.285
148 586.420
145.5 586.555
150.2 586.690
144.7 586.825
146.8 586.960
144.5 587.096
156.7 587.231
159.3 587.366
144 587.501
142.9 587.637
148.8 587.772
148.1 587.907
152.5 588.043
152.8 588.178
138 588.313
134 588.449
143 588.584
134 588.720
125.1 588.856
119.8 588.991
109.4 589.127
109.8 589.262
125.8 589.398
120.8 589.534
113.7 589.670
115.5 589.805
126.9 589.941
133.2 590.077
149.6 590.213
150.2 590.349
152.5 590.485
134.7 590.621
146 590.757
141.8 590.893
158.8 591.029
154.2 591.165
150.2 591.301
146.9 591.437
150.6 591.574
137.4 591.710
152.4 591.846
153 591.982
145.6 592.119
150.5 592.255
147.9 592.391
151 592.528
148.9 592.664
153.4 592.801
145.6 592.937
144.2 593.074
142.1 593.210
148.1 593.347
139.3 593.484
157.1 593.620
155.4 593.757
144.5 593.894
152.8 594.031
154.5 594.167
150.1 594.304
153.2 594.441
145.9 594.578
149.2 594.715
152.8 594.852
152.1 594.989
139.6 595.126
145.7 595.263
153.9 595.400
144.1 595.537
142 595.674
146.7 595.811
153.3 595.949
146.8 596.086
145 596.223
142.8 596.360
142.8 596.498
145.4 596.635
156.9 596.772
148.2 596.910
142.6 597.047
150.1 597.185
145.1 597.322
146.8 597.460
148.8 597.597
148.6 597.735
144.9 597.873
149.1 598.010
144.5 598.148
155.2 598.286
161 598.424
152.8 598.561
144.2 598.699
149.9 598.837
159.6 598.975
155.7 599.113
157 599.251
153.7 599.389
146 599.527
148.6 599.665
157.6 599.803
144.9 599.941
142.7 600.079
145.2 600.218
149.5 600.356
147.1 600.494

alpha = 0.29 nm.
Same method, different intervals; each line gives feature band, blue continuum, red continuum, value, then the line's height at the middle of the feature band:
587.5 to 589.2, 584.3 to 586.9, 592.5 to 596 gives 0.123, 148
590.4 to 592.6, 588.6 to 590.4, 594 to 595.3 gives -0.216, 135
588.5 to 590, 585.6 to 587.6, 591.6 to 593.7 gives 0.261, 148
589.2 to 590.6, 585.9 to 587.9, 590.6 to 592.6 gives 0.171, 148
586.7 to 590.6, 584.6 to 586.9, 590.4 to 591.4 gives 0.282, 148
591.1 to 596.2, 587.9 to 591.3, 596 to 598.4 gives -0.239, 142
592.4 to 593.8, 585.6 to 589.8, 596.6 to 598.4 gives -0.037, 144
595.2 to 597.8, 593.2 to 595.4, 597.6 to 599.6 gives 0.056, 150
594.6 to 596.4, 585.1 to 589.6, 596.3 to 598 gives -0.016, 146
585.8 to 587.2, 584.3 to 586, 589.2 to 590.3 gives -0.044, 142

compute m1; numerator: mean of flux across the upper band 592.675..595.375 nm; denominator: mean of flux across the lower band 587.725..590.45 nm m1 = 1.1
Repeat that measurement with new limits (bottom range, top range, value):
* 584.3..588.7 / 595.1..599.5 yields 1.01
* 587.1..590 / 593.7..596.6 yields 1.10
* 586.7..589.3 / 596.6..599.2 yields 1.07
